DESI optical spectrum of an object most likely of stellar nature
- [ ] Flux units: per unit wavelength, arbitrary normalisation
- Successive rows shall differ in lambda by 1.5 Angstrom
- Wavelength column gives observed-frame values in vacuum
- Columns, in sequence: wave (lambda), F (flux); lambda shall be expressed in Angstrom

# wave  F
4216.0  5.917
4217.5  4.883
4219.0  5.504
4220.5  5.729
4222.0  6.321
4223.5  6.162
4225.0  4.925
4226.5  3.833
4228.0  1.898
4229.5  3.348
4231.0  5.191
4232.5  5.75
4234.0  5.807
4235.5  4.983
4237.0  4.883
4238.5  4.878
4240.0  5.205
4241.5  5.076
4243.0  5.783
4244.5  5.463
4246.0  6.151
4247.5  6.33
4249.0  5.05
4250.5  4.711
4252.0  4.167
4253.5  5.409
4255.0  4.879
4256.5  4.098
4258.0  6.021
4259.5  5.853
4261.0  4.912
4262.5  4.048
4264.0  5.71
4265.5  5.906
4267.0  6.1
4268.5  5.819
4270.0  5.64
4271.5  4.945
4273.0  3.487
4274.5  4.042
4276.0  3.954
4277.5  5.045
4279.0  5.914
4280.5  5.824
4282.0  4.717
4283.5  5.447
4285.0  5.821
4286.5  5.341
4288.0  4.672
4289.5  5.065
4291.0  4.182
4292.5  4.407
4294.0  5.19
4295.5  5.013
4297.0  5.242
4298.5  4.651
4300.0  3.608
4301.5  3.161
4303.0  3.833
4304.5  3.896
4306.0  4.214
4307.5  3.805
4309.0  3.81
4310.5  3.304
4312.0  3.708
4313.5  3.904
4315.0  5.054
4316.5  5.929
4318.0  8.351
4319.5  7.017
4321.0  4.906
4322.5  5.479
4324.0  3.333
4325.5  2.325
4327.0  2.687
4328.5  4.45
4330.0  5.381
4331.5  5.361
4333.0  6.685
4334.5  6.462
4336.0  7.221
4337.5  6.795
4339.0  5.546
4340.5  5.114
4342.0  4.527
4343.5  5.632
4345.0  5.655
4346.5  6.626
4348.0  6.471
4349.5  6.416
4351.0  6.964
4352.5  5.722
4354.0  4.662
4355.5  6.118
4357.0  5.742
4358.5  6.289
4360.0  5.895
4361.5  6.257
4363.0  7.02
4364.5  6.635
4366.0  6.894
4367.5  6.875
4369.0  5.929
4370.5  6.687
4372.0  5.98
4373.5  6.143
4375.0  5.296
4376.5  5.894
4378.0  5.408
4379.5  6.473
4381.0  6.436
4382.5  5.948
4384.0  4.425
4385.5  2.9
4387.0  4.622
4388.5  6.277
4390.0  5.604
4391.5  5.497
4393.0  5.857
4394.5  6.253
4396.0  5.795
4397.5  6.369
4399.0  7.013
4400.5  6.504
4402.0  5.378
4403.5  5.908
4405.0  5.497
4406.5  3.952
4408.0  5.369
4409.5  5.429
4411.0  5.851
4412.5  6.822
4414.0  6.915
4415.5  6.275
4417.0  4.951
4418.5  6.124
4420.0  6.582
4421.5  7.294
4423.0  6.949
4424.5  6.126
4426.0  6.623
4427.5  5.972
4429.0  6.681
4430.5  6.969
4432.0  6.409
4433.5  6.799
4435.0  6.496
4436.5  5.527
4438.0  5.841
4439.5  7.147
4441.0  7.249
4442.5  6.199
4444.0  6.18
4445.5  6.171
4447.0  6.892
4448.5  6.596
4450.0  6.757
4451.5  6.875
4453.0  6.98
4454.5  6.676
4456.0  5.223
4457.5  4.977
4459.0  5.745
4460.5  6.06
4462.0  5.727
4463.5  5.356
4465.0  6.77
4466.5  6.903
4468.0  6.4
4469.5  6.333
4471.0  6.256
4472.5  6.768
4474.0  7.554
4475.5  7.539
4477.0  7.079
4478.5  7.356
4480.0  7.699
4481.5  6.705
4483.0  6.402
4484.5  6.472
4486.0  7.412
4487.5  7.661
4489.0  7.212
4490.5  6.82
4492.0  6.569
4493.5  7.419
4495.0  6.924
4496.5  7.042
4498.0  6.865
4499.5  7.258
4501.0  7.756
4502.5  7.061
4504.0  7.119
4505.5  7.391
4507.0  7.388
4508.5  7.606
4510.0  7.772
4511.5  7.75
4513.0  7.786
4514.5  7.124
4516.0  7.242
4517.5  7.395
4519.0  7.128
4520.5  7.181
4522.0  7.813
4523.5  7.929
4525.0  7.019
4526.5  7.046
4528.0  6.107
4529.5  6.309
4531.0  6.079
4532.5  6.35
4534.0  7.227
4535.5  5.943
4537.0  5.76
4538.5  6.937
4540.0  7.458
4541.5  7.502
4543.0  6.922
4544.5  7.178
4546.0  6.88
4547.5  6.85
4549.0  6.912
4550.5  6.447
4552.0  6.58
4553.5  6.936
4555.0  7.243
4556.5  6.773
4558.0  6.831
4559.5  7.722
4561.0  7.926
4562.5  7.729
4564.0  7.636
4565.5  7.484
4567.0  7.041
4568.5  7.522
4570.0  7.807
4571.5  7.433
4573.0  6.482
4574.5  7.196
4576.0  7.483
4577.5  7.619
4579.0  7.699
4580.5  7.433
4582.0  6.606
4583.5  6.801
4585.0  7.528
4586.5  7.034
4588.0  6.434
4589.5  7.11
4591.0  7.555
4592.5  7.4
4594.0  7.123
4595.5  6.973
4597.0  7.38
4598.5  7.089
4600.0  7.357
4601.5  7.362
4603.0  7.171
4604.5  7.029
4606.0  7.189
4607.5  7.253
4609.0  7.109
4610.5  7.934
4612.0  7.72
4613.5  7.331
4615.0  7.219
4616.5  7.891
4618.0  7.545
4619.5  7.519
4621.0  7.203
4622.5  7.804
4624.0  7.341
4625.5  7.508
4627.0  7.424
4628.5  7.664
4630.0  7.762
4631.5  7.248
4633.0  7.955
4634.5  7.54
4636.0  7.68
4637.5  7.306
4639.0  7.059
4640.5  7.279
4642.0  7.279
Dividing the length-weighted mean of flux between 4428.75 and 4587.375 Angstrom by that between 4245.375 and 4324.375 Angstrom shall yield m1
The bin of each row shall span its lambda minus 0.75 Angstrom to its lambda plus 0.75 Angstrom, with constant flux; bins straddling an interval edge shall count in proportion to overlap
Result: 1.4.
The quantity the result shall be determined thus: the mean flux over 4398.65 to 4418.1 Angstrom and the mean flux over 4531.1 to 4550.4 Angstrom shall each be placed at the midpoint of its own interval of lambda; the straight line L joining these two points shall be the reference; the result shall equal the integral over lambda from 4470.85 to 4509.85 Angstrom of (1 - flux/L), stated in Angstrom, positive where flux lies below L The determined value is -4.45 Angstrom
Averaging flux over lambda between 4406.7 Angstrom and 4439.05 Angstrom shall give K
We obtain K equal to 6.25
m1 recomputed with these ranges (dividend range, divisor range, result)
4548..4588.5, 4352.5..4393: 1.23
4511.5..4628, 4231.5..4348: 1.42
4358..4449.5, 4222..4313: 1.26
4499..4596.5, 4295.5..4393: 1.33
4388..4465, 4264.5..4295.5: 1.22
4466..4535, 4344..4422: 1.19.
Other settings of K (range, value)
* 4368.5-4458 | 6.07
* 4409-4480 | 6.45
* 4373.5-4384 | 5.82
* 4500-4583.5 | 7.15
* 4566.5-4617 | 7.27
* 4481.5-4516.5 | 7.21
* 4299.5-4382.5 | 5.46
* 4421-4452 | 6.55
